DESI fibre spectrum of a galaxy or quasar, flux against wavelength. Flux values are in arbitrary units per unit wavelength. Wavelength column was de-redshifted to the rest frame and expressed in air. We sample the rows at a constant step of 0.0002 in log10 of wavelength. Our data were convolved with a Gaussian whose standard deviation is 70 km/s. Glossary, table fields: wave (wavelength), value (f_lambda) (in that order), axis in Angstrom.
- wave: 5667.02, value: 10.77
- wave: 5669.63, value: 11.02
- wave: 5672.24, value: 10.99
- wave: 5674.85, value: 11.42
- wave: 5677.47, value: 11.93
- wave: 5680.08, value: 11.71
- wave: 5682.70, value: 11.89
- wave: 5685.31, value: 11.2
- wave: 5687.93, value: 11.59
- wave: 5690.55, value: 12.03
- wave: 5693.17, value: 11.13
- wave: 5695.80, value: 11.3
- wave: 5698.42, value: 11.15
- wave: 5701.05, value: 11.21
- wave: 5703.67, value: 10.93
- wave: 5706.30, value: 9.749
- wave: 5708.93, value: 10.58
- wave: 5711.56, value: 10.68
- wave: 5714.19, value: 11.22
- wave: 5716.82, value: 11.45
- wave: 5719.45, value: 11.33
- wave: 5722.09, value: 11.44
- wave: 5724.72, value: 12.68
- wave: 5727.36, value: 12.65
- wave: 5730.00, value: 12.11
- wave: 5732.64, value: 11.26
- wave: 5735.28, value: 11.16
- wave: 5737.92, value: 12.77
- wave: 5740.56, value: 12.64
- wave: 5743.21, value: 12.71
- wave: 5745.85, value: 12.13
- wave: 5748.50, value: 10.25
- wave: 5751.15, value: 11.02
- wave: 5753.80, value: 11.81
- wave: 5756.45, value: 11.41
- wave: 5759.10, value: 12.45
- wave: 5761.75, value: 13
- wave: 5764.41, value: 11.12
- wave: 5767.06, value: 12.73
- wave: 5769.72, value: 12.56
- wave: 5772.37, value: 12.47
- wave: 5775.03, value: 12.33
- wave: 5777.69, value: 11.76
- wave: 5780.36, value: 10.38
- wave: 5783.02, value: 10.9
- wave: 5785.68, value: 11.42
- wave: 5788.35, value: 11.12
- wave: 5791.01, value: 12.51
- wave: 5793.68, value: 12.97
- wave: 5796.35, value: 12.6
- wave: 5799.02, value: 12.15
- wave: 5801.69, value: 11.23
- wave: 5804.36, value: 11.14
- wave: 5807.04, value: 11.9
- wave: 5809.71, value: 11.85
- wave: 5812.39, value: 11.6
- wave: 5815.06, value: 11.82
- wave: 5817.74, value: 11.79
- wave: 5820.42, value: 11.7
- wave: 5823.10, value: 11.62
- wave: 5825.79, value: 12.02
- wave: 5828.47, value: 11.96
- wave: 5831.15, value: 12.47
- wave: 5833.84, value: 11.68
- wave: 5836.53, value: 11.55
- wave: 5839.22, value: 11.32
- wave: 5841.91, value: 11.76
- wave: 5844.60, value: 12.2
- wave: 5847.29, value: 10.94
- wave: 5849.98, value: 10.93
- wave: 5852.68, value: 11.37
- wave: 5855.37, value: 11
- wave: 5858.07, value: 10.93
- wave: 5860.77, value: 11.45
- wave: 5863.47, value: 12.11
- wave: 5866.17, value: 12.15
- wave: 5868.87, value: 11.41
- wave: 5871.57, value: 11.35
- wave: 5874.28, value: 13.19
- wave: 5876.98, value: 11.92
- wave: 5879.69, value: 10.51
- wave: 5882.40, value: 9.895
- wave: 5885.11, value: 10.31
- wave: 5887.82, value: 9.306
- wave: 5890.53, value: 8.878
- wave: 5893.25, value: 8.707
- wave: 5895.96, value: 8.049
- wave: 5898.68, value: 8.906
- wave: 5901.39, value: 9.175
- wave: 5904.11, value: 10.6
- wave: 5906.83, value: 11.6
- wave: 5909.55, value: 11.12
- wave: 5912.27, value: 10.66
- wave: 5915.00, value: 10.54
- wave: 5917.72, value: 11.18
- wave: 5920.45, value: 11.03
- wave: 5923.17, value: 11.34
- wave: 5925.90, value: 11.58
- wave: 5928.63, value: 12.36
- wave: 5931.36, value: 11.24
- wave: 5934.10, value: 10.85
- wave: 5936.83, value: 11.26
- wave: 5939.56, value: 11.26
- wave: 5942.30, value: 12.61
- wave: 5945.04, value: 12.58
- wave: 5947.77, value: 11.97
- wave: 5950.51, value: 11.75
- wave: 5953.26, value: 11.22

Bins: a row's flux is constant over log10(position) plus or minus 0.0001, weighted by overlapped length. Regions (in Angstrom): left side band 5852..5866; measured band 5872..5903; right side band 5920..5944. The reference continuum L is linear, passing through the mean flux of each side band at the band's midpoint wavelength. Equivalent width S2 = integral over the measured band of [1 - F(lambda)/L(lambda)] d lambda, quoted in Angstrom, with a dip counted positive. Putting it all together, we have 4.1 Angstrom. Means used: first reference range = 11.4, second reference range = 11.5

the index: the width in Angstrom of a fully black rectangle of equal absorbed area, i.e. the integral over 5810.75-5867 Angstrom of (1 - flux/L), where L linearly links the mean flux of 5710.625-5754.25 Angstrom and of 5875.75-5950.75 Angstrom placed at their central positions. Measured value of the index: -2.4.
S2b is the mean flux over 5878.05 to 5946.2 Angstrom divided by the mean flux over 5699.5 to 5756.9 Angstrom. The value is 0.92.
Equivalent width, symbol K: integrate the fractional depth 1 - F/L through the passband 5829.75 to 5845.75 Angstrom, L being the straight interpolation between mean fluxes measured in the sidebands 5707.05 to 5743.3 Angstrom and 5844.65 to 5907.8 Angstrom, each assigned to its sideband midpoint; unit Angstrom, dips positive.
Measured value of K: -1.3 Angstrom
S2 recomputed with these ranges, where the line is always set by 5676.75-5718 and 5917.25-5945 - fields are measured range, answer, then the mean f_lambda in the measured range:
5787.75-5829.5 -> -1.89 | 11.9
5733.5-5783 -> -2.58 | 11.9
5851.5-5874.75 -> -0.33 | 11.6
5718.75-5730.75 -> -0.87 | 12.1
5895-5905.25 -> 2.05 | 9.2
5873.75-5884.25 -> 0.25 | 11.2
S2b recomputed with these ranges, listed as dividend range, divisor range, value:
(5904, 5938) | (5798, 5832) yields 0.95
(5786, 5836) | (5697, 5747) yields 1.03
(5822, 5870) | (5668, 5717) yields 1.03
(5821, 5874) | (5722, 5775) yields 0.97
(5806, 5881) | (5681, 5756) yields 1.01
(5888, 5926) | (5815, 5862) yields 0.88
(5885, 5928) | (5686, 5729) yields 0.90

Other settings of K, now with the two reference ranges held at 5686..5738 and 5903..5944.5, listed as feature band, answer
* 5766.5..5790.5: -0.8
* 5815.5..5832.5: -0.9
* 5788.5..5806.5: -1.1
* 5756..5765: -0.6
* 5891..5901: 2.4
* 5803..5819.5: -0.5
